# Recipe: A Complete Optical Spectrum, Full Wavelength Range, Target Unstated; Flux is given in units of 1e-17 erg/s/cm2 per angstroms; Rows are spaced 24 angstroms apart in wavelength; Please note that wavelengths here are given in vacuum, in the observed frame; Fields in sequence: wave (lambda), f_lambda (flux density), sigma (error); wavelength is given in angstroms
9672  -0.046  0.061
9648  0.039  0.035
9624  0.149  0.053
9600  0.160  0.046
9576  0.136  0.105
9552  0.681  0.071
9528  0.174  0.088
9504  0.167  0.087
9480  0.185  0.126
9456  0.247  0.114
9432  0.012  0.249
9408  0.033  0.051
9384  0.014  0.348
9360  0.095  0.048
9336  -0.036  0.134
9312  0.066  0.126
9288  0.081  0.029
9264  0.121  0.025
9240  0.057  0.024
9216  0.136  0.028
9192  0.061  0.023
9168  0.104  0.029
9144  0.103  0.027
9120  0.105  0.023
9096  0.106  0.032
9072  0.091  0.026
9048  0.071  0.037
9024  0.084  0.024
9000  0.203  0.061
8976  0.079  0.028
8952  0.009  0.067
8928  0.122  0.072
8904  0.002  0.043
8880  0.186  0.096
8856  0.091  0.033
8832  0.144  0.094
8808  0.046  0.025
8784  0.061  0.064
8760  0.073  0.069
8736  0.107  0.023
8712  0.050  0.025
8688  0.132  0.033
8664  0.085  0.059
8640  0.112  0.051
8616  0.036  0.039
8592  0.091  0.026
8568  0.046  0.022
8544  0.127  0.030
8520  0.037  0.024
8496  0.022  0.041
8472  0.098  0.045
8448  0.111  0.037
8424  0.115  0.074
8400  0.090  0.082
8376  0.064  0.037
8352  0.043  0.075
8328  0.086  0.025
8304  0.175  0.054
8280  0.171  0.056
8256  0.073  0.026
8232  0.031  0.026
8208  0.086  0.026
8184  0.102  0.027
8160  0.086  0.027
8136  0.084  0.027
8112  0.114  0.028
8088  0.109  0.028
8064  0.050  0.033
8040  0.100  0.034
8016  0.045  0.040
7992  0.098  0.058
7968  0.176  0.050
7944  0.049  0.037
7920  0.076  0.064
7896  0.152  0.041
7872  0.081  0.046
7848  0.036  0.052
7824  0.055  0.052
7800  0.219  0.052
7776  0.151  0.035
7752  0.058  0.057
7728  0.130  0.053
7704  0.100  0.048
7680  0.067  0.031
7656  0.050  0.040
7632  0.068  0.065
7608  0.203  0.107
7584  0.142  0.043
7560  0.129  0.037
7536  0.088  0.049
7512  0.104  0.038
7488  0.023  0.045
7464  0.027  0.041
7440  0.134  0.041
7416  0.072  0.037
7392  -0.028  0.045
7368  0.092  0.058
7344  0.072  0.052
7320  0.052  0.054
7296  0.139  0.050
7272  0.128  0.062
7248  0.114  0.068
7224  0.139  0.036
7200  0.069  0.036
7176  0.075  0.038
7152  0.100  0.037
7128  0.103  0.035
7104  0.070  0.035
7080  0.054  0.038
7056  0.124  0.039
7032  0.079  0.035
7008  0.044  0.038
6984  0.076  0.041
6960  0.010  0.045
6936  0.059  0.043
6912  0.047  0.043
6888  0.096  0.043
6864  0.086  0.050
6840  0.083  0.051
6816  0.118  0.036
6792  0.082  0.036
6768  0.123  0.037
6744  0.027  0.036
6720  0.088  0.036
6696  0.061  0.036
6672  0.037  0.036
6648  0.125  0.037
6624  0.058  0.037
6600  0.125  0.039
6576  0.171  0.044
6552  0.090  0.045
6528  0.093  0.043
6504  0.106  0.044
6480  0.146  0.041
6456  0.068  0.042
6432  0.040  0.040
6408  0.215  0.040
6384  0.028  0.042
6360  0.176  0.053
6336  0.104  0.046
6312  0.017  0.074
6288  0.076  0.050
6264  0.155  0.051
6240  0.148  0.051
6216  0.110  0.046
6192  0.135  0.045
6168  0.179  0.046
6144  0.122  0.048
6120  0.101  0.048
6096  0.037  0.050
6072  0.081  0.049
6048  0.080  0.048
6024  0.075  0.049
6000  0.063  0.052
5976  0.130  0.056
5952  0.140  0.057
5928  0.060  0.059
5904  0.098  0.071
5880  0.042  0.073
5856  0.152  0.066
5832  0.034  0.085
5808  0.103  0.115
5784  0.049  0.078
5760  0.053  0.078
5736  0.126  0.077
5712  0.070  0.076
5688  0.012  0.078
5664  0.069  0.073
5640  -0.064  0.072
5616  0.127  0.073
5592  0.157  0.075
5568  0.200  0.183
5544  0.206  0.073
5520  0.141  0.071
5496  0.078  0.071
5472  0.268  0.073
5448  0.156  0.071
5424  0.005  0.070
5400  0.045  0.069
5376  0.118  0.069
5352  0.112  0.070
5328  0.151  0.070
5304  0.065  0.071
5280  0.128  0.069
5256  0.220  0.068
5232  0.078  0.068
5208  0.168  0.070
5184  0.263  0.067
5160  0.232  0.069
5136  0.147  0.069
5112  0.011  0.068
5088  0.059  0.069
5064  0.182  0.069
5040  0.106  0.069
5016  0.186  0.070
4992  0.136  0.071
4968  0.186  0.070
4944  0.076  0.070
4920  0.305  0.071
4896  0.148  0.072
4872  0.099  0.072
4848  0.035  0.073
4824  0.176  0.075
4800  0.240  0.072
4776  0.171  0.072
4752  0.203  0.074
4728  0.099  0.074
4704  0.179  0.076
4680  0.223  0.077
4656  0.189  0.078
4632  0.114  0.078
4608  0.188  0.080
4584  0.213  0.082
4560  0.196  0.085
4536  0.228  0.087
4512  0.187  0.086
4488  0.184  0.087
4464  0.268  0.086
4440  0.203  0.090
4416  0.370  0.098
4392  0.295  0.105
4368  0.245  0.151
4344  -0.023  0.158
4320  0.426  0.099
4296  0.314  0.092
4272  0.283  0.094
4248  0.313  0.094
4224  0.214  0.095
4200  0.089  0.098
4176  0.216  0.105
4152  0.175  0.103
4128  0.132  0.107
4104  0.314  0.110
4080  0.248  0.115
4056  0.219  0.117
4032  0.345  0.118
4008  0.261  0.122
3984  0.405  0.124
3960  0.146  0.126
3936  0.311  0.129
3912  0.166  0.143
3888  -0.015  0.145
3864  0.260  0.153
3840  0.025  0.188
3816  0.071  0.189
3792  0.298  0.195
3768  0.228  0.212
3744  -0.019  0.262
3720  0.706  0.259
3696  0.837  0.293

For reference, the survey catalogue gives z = 1.56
